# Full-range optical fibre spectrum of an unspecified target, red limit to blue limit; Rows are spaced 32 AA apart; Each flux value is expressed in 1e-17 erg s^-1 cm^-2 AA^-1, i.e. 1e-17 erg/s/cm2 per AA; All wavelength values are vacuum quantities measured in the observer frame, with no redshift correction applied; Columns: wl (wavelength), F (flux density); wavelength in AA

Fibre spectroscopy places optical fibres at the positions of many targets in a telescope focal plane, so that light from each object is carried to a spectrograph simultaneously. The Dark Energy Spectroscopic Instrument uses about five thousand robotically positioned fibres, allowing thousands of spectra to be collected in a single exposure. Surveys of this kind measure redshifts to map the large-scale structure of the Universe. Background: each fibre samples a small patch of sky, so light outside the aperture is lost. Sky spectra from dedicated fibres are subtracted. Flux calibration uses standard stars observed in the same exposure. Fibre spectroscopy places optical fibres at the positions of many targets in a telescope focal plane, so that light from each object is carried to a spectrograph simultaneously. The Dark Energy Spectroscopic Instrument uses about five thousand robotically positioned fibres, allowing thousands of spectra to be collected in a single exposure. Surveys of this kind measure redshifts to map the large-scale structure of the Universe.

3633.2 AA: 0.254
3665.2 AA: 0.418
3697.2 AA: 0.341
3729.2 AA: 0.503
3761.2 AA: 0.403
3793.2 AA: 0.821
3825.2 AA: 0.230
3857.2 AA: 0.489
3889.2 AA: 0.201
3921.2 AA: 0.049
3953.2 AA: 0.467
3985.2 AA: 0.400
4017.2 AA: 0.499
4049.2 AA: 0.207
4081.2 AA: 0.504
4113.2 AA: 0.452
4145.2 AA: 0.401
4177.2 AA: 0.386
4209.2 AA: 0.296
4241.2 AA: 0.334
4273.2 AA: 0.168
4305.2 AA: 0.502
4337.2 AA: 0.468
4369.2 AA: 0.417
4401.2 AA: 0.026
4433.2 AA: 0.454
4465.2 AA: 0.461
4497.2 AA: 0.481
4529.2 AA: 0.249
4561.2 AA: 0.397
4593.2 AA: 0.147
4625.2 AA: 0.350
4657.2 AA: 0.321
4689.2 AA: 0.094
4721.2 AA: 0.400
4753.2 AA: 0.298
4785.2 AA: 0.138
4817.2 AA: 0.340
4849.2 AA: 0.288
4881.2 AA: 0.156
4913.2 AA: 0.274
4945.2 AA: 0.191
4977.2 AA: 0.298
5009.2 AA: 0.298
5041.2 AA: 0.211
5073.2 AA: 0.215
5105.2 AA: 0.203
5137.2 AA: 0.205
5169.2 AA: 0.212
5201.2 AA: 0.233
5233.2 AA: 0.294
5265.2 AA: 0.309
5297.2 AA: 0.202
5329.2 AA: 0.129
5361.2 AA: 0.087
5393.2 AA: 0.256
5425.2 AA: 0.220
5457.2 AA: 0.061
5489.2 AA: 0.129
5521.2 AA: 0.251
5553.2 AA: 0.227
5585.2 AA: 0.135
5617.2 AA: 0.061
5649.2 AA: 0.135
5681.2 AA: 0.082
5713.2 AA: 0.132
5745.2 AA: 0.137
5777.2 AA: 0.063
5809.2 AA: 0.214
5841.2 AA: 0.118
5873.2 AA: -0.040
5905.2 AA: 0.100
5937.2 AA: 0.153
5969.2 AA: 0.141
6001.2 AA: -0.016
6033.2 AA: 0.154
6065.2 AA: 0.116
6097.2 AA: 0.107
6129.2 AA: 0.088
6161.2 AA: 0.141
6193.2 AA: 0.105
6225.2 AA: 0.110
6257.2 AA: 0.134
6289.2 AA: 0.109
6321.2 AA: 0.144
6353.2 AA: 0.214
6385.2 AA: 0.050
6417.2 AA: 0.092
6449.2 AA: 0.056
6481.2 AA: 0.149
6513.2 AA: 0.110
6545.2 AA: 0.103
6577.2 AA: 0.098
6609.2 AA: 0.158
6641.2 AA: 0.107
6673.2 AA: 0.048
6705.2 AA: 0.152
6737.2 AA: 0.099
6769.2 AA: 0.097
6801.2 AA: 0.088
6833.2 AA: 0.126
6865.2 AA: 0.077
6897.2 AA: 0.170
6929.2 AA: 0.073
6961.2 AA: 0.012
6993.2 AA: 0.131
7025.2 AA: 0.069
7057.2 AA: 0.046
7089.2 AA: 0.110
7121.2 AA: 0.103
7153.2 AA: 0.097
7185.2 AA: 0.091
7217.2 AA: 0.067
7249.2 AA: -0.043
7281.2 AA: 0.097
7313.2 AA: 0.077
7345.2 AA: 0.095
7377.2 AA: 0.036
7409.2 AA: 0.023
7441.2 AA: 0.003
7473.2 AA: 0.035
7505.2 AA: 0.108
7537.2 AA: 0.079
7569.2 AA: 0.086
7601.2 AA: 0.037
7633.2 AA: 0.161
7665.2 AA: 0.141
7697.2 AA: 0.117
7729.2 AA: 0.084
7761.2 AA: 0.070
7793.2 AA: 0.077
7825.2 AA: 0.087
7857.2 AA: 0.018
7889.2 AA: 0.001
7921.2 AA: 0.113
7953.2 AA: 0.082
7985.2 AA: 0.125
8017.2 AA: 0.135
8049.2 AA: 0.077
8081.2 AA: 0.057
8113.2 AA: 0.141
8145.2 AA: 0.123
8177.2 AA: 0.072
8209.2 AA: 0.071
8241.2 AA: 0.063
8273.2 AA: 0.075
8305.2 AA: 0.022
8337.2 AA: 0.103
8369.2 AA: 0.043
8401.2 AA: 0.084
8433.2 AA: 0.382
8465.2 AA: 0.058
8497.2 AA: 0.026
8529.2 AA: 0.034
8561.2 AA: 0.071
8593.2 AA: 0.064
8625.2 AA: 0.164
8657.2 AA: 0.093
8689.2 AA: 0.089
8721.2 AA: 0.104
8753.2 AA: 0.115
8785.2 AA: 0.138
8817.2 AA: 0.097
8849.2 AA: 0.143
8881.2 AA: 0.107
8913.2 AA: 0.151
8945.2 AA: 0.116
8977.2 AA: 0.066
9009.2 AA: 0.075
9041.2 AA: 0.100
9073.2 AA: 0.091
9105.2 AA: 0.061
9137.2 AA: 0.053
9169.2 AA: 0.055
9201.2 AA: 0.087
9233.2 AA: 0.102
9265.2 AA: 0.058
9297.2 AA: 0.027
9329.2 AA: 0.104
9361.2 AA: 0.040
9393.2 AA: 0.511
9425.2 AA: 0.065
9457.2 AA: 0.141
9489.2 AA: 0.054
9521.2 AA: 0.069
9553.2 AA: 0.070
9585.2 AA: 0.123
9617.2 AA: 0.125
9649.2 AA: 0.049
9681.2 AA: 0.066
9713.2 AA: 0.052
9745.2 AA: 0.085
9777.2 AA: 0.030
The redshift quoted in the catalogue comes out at 1.26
